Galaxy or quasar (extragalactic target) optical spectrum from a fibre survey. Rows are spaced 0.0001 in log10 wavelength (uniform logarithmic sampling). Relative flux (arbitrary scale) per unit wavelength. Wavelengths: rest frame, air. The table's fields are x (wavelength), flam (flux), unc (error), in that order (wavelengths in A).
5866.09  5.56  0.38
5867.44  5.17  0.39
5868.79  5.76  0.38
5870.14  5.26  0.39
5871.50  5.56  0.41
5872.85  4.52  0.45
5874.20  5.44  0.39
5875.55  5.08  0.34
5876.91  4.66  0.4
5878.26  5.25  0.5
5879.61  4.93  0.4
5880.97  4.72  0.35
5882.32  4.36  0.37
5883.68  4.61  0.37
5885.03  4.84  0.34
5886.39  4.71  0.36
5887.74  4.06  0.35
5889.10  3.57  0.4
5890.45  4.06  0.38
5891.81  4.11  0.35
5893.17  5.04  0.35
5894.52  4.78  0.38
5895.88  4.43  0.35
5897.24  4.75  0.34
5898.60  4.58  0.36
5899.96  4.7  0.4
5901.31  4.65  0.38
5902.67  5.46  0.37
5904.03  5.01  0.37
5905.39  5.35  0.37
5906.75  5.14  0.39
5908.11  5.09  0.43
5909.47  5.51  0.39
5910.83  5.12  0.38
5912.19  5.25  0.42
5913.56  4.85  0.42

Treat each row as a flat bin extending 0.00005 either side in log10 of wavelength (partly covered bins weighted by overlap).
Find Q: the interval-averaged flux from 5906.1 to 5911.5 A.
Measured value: 5.22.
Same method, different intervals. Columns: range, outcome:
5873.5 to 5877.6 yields 5.06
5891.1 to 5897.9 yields 4.62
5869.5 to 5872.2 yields 5.39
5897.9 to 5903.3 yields 4.85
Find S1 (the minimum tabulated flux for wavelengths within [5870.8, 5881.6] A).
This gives 4.52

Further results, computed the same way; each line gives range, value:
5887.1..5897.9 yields 3.57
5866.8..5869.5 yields 5.17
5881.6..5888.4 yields 4.06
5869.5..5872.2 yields 5.26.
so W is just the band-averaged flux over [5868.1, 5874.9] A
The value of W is 5.31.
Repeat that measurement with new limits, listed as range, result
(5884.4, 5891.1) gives 4.25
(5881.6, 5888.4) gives 4.52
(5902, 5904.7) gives 5.23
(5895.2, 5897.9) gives 4.58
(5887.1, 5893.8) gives 4.16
